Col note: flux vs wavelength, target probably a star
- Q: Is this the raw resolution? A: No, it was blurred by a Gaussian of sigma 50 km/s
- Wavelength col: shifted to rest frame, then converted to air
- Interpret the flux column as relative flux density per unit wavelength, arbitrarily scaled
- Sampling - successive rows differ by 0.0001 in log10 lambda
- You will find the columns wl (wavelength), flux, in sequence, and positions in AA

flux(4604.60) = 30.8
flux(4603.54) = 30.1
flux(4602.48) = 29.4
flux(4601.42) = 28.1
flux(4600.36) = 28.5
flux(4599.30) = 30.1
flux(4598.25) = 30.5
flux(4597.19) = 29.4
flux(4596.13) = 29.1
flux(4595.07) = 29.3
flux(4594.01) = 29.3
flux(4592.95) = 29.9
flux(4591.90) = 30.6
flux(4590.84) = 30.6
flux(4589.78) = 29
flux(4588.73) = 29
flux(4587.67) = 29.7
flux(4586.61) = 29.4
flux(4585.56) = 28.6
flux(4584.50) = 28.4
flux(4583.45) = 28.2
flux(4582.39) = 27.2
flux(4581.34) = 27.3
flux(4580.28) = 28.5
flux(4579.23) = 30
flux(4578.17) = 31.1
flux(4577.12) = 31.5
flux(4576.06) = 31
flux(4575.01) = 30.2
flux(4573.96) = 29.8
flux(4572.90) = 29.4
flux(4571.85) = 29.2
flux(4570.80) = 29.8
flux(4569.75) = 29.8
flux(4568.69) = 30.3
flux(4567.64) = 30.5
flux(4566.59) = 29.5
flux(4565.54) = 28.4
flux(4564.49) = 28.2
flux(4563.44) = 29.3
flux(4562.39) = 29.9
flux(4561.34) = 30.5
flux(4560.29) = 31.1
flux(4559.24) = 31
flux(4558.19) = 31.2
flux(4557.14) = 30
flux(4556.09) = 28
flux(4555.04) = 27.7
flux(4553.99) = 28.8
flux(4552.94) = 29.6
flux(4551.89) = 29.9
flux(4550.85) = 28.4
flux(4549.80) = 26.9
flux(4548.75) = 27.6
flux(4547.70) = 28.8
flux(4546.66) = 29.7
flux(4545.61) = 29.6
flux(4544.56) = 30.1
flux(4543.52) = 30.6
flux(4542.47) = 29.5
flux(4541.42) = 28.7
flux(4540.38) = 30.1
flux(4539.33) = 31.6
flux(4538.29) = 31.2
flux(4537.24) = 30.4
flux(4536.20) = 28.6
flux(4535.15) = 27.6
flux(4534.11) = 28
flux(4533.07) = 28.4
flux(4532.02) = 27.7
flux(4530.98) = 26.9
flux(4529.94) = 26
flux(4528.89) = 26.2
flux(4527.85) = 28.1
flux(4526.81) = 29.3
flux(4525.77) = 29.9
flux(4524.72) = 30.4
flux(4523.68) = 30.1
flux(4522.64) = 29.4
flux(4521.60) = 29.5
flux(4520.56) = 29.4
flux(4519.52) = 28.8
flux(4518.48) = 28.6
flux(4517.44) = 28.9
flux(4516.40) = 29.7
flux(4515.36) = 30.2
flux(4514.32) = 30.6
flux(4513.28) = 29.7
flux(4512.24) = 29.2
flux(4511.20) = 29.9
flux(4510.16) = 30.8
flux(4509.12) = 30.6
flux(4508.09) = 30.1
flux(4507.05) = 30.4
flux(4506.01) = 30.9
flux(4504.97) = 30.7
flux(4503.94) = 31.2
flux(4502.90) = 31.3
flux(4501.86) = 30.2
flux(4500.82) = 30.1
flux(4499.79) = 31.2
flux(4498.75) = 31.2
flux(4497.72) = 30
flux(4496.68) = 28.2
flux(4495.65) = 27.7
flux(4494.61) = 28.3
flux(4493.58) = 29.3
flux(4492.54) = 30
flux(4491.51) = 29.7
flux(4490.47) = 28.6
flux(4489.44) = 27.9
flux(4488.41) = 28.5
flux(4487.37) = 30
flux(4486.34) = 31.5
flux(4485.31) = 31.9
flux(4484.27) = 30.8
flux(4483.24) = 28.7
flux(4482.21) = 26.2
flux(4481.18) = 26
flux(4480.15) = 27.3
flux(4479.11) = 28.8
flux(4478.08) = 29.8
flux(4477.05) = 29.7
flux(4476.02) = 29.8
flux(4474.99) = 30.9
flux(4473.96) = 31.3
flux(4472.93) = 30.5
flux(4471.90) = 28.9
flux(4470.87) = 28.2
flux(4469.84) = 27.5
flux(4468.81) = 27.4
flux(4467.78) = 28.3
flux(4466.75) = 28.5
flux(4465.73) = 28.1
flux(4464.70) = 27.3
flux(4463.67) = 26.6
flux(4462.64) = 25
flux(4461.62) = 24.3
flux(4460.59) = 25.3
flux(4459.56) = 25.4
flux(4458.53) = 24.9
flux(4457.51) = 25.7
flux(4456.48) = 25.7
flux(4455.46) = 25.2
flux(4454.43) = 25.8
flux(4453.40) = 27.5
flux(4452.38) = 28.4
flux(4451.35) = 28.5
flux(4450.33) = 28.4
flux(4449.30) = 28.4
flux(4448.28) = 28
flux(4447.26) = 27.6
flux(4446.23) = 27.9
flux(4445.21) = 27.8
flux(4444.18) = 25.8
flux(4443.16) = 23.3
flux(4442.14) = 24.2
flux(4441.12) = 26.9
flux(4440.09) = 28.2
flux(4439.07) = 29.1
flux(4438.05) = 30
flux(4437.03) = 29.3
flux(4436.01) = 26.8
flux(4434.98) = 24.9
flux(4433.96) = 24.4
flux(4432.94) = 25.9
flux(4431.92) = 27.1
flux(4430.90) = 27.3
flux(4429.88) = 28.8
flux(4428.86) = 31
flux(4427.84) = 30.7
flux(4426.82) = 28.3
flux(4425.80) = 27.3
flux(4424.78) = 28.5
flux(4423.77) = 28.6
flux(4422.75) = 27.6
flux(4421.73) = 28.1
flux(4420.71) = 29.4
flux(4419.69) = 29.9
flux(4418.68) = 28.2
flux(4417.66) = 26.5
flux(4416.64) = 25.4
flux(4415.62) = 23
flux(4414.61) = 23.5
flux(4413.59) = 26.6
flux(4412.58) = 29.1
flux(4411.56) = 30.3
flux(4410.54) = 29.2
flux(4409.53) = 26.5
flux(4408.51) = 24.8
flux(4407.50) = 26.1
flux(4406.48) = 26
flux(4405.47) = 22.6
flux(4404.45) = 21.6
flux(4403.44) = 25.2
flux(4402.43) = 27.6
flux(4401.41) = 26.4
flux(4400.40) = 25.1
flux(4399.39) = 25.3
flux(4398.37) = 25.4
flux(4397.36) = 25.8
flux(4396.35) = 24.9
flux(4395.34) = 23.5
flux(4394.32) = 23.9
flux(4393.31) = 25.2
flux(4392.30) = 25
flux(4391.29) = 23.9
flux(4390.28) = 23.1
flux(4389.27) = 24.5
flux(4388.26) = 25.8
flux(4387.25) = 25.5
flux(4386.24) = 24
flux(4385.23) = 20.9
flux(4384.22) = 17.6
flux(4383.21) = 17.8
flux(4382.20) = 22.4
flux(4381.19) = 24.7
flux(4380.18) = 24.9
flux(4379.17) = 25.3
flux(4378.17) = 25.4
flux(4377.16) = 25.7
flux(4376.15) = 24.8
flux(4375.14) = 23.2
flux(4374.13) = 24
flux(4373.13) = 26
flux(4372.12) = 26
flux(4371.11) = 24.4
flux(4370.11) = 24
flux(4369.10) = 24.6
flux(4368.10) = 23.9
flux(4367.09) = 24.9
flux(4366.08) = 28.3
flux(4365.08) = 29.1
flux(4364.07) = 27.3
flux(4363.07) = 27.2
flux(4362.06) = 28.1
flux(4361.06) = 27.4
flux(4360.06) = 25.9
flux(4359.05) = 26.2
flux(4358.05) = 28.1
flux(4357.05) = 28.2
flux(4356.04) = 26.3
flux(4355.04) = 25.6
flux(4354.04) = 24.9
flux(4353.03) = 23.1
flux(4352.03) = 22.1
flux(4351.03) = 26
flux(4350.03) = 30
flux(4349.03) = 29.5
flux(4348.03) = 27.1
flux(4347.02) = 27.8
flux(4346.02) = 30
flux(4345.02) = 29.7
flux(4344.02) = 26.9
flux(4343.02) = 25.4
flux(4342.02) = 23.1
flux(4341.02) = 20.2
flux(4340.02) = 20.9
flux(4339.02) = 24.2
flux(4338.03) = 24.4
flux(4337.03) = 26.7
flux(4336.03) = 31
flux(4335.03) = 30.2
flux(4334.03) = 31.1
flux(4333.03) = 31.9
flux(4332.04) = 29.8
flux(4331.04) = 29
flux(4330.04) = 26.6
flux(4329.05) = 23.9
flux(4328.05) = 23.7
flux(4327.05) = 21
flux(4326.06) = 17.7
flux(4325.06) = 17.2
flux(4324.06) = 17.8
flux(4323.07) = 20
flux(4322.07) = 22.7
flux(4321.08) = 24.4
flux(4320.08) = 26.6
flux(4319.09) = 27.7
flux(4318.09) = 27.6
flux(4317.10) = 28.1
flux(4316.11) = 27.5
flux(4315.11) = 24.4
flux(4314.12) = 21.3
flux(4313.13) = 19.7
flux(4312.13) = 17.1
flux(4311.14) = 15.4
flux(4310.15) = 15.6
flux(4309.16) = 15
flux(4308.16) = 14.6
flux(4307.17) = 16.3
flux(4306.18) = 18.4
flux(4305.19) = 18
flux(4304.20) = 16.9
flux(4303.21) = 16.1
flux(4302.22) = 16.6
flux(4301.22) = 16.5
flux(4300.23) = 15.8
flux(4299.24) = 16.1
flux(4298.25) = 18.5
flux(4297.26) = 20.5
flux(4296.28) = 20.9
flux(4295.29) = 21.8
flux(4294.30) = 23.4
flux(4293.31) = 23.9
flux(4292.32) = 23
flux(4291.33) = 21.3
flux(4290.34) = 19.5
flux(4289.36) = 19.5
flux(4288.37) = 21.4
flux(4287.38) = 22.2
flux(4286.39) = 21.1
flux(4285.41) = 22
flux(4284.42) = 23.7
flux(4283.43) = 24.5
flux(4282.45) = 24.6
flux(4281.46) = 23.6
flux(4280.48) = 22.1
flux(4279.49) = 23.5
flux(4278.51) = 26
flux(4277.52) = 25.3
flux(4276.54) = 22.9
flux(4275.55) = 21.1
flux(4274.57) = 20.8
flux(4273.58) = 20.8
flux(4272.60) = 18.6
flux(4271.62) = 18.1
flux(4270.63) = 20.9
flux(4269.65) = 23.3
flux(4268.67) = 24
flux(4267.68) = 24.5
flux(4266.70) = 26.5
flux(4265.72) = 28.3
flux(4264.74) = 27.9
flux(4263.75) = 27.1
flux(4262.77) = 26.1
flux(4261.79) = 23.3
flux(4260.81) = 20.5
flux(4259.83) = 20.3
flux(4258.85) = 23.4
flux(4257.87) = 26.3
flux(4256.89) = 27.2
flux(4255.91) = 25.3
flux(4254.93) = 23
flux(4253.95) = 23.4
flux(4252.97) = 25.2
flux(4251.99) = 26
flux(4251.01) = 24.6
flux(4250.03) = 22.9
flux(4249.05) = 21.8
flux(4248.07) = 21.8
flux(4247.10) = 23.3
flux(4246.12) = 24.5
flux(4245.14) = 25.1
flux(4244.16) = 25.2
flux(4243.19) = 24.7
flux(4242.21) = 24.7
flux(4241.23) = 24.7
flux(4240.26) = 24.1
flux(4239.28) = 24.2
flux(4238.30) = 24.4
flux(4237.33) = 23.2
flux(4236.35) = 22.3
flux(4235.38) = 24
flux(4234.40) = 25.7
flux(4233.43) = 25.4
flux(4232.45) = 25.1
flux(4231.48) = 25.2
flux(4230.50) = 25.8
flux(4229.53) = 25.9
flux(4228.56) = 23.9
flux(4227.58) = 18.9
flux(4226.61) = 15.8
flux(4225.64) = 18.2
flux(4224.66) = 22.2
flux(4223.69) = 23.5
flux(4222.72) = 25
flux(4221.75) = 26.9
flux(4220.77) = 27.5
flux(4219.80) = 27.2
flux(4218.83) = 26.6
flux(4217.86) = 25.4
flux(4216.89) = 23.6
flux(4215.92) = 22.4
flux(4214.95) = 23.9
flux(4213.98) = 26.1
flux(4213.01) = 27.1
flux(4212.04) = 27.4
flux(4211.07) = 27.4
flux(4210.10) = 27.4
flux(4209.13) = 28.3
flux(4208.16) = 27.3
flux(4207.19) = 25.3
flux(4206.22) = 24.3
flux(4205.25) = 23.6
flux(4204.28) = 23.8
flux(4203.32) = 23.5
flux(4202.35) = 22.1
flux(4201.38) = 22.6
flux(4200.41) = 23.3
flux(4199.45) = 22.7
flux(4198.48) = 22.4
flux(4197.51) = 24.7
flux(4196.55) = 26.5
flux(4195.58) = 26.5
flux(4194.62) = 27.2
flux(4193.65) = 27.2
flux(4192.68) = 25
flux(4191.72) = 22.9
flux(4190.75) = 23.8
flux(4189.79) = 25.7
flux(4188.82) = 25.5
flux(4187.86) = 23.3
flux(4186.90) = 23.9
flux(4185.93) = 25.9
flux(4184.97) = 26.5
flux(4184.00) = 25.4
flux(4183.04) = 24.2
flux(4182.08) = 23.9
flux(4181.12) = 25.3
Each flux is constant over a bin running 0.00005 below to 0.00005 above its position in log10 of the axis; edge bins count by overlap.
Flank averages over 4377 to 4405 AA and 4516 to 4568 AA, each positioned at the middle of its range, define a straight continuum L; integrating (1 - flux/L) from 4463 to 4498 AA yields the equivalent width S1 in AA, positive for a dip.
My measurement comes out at -2.3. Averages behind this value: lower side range 24.1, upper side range 29.2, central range 28.9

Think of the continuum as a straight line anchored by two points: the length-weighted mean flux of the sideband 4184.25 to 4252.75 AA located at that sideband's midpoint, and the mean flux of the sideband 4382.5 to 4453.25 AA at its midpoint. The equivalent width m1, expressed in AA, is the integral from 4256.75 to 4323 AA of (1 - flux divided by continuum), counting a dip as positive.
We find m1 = 8.8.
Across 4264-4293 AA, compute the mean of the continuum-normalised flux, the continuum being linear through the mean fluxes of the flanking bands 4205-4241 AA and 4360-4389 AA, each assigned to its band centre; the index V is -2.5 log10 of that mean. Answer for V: 0.084 mag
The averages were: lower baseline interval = 24.6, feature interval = 22.8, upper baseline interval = 24.8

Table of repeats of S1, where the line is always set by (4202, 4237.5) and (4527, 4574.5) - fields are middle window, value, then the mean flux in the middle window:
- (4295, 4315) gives 6.3 AA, 17.6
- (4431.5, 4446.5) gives 0.5 AA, 26.8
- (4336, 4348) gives 0.2 AA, 25.7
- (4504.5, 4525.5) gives -0.9 AA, 29.9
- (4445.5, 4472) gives 0.8 AA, 27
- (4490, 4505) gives -0.7 AA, 29.8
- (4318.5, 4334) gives 1.1 AA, 24.2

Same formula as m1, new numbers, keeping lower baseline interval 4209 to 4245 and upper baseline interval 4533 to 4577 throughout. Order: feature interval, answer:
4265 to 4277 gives 1.2 AA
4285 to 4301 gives 3.1 AA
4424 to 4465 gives 1.2 AA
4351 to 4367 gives 0.1 AA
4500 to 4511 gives -0.7 AA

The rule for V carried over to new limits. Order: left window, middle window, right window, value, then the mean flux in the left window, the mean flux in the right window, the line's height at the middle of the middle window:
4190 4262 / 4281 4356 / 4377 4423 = 0.09 mag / 24.4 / 25.2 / 24.8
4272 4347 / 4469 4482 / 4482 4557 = -0.04 mag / 22.4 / 29.4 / 27.9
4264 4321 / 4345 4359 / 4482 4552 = -0.14 mag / 21.5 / 29.4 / 23.6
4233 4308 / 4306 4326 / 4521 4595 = 0.14 mag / 22.5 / 29.3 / 23.6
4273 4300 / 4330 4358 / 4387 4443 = -0.12 mag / 21.9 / 26.5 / 24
